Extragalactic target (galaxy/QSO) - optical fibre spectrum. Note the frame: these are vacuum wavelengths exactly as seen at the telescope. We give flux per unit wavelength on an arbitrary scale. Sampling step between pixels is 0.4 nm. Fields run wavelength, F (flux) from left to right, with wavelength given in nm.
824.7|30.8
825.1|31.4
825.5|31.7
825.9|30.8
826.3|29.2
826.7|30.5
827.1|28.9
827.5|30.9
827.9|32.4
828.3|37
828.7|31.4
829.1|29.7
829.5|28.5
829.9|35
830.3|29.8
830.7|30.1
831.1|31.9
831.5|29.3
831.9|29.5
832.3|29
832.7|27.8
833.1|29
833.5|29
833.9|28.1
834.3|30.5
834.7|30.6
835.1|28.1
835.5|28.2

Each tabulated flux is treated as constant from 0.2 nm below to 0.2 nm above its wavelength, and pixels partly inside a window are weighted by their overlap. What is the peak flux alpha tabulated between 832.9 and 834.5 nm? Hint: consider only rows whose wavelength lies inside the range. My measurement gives 30.5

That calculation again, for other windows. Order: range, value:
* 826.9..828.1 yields 32.4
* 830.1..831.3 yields 31.9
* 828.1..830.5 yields 37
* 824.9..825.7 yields 31.7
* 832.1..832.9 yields 29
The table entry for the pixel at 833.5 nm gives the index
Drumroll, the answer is 29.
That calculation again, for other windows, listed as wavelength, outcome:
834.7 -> 30.6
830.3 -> 29.8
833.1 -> 29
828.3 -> 37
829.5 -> 28.5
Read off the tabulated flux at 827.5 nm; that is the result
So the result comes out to 30.9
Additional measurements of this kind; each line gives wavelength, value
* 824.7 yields 30.8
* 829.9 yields 35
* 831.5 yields 29.3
